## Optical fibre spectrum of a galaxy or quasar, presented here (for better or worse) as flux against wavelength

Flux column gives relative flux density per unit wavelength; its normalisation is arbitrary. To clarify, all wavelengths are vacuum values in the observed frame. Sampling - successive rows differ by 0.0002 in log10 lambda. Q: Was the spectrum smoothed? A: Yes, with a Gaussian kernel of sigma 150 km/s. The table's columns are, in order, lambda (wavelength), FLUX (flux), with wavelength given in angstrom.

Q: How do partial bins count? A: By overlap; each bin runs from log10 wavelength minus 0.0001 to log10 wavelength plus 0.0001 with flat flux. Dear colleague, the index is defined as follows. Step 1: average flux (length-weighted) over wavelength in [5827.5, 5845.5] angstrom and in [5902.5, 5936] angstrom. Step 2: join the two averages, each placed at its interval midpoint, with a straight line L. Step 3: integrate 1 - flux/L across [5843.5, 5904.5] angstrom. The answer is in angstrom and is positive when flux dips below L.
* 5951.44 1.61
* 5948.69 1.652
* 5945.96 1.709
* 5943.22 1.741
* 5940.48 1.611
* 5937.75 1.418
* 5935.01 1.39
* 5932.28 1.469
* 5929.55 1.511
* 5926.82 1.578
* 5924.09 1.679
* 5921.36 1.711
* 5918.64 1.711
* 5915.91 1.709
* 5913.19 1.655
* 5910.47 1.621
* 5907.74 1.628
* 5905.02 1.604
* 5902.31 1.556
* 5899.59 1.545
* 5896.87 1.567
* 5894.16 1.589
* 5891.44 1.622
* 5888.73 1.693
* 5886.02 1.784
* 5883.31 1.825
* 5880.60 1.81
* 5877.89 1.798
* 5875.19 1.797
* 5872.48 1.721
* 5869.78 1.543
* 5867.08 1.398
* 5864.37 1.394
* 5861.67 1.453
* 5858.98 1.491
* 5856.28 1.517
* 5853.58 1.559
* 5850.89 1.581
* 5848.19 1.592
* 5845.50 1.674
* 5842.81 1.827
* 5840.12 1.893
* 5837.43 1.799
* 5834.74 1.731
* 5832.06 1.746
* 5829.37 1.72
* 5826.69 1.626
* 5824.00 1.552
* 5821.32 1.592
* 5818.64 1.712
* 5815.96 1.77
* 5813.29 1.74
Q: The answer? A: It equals 2.9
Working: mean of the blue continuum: 1.77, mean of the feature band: 1.62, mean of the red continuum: 1.61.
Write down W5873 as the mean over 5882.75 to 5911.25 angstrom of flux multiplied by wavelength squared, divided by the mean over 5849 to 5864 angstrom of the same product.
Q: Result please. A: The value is 1.09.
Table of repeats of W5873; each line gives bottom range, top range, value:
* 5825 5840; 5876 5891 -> 1.04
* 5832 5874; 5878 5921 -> 1.05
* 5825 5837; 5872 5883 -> 1.06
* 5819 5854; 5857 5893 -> 0.98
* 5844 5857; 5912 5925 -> 1.09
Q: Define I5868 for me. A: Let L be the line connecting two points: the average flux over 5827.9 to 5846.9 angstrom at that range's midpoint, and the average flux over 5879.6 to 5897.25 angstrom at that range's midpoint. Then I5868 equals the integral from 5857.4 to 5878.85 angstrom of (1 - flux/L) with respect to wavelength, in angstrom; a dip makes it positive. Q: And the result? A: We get 2.0 angstrom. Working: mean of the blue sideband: 1.77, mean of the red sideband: 1.7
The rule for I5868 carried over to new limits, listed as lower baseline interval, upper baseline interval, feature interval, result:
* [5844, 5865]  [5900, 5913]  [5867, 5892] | -2.33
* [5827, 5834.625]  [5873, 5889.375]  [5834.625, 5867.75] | 2.60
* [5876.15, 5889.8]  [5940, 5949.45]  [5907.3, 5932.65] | 1.36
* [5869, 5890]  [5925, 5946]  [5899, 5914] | 0.45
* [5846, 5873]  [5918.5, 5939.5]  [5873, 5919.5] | -4.23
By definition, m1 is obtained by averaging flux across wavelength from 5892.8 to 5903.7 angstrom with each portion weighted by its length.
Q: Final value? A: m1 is 1.57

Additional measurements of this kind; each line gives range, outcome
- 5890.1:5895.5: 1.6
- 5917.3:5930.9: 1.64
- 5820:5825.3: 1.57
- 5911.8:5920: 1.69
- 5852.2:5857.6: 1.54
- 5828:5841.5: 1.78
